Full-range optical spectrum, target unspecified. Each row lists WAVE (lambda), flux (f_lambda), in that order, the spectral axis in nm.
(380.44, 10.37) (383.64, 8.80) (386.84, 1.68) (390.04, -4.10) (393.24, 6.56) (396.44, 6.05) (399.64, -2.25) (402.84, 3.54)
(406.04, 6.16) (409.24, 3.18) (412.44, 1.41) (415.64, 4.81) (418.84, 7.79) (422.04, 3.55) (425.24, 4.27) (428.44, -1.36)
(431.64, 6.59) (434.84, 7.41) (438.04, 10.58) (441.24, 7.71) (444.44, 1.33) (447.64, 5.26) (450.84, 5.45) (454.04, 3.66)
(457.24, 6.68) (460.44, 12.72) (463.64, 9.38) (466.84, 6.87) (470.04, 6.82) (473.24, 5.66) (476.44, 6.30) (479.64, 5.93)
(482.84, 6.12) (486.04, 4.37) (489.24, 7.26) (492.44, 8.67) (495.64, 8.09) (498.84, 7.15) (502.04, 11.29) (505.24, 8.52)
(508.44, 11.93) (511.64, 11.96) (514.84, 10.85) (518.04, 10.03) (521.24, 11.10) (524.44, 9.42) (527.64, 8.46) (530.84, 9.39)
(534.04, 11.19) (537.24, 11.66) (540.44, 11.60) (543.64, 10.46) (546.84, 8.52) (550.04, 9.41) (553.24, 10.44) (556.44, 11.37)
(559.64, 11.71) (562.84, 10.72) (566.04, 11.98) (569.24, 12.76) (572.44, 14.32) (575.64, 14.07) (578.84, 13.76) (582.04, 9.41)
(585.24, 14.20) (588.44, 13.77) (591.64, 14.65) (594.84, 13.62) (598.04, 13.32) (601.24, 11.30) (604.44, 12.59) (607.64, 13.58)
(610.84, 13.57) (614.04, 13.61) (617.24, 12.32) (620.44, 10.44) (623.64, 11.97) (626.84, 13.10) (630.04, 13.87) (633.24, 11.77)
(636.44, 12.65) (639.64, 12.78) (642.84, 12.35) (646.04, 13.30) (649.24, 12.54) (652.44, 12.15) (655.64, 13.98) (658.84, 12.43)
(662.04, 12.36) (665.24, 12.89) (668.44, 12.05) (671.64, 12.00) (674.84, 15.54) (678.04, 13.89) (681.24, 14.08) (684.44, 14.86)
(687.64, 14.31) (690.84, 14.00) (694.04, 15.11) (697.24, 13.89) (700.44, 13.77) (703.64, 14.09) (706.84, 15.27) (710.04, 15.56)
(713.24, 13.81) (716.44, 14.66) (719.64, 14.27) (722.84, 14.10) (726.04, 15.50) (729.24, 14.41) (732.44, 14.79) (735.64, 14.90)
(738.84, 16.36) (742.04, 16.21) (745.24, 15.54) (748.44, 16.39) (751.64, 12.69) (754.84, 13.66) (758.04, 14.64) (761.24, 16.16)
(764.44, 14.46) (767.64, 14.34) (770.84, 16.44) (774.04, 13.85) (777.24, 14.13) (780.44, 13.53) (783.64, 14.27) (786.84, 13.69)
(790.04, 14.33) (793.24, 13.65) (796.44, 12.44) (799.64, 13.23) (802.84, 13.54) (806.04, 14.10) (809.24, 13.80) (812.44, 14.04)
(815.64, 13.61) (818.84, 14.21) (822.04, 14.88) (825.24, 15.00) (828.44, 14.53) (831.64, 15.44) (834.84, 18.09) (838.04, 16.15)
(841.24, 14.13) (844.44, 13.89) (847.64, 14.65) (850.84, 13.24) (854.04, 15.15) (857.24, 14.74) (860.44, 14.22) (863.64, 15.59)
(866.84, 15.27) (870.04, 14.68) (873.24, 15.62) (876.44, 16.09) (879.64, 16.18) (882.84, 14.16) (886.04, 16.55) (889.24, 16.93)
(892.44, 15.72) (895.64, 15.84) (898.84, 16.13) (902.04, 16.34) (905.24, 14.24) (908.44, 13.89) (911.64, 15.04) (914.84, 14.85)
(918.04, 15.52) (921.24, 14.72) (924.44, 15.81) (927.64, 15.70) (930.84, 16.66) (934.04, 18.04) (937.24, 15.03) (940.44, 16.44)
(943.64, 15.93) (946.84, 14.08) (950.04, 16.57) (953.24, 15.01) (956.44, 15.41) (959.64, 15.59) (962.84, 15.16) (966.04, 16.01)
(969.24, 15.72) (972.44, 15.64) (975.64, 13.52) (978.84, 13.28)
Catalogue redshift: 0.274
